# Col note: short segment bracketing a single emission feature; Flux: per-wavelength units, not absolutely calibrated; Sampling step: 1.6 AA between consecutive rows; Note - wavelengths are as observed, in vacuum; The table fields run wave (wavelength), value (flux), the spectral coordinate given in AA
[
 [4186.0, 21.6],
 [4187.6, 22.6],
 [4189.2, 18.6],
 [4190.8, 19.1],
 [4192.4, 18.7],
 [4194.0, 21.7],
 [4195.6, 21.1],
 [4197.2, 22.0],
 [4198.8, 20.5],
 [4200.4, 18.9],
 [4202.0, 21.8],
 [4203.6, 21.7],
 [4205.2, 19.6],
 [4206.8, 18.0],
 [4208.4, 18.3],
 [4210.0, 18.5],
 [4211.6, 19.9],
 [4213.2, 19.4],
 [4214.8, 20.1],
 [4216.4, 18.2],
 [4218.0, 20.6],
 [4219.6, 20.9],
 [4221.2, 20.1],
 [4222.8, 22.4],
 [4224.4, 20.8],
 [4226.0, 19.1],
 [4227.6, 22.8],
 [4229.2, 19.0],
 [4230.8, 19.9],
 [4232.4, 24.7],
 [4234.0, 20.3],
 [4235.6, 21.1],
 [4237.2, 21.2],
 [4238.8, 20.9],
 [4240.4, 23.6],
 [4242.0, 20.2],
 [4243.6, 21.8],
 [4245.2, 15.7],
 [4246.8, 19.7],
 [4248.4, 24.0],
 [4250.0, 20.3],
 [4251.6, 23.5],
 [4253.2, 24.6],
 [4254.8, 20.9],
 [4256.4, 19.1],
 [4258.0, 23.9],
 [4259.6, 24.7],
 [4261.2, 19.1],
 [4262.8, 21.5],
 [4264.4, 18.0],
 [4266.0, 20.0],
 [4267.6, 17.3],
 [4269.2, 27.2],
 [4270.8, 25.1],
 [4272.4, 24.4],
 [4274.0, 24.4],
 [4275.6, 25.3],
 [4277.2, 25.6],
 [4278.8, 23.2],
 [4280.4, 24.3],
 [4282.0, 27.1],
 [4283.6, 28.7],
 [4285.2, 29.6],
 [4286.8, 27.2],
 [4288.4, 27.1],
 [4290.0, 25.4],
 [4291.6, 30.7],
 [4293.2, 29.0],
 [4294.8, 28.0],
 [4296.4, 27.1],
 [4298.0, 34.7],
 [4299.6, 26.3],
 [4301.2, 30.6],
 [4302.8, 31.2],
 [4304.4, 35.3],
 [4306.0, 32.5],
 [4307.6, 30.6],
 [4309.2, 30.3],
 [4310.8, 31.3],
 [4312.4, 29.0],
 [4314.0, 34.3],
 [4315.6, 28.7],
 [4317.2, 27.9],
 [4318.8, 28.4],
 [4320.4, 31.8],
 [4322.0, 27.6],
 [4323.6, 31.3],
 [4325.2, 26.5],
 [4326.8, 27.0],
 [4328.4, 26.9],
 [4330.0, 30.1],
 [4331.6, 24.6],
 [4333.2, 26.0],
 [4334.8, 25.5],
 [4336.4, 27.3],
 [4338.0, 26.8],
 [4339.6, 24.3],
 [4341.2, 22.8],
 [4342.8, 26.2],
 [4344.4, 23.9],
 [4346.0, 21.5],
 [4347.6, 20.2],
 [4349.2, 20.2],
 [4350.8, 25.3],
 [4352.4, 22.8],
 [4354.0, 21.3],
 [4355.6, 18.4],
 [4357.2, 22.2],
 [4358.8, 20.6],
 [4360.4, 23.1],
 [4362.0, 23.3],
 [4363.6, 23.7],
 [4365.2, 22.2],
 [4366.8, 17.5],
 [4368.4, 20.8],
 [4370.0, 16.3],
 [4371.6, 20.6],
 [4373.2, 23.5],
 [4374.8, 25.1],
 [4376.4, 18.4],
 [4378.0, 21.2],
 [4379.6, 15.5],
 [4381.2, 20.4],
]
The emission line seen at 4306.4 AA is Mg II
